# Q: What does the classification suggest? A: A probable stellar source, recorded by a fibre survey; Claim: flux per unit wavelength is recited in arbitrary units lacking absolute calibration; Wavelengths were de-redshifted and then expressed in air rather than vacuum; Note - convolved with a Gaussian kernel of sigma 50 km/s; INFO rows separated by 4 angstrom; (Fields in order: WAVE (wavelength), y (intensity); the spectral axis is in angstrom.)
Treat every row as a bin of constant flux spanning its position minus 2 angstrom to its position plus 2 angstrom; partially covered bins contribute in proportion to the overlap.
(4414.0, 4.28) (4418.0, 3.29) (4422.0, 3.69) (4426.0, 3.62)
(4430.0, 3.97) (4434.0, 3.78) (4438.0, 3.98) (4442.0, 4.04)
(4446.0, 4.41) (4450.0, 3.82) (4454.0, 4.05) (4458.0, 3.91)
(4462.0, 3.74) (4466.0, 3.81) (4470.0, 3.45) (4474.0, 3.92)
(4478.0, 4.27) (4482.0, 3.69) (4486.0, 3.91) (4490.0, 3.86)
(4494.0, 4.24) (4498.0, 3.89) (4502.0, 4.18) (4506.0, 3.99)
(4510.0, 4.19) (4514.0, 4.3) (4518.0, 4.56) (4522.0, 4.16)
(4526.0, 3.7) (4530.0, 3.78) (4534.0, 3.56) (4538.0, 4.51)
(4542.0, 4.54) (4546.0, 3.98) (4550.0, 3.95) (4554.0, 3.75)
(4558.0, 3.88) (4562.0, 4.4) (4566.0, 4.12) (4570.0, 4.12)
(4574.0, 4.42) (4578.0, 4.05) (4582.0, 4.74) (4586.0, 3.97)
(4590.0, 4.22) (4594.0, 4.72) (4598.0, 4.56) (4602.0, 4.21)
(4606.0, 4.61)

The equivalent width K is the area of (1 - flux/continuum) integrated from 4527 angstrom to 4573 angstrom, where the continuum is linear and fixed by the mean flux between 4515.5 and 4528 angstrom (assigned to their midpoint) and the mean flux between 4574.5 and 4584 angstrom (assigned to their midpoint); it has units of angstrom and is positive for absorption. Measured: 2.3 angstrom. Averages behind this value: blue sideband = 4.15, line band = 4.05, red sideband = 4.4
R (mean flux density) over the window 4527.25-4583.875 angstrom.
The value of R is 4.12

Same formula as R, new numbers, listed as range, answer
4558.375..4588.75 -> 4.24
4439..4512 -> 3.97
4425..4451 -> 3.96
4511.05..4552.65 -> 4.1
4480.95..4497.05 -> 3.94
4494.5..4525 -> 4.17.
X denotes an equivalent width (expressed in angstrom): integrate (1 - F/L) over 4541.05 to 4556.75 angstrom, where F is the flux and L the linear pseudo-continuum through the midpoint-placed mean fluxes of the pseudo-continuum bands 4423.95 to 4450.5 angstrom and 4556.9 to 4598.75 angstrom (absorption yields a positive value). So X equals 0.8 angstrom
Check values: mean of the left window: 3.95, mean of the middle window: 4.01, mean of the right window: 4.29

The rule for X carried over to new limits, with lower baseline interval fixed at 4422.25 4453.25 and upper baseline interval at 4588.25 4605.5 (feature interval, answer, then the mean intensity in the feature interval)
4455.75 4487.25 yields 1.61 angstrom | 3.84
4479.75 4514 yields 0.93 angstrom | 4.01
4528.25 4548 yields 0.84 angstrom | 4.08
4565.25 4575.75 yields 0.32 angstrom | 4.23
